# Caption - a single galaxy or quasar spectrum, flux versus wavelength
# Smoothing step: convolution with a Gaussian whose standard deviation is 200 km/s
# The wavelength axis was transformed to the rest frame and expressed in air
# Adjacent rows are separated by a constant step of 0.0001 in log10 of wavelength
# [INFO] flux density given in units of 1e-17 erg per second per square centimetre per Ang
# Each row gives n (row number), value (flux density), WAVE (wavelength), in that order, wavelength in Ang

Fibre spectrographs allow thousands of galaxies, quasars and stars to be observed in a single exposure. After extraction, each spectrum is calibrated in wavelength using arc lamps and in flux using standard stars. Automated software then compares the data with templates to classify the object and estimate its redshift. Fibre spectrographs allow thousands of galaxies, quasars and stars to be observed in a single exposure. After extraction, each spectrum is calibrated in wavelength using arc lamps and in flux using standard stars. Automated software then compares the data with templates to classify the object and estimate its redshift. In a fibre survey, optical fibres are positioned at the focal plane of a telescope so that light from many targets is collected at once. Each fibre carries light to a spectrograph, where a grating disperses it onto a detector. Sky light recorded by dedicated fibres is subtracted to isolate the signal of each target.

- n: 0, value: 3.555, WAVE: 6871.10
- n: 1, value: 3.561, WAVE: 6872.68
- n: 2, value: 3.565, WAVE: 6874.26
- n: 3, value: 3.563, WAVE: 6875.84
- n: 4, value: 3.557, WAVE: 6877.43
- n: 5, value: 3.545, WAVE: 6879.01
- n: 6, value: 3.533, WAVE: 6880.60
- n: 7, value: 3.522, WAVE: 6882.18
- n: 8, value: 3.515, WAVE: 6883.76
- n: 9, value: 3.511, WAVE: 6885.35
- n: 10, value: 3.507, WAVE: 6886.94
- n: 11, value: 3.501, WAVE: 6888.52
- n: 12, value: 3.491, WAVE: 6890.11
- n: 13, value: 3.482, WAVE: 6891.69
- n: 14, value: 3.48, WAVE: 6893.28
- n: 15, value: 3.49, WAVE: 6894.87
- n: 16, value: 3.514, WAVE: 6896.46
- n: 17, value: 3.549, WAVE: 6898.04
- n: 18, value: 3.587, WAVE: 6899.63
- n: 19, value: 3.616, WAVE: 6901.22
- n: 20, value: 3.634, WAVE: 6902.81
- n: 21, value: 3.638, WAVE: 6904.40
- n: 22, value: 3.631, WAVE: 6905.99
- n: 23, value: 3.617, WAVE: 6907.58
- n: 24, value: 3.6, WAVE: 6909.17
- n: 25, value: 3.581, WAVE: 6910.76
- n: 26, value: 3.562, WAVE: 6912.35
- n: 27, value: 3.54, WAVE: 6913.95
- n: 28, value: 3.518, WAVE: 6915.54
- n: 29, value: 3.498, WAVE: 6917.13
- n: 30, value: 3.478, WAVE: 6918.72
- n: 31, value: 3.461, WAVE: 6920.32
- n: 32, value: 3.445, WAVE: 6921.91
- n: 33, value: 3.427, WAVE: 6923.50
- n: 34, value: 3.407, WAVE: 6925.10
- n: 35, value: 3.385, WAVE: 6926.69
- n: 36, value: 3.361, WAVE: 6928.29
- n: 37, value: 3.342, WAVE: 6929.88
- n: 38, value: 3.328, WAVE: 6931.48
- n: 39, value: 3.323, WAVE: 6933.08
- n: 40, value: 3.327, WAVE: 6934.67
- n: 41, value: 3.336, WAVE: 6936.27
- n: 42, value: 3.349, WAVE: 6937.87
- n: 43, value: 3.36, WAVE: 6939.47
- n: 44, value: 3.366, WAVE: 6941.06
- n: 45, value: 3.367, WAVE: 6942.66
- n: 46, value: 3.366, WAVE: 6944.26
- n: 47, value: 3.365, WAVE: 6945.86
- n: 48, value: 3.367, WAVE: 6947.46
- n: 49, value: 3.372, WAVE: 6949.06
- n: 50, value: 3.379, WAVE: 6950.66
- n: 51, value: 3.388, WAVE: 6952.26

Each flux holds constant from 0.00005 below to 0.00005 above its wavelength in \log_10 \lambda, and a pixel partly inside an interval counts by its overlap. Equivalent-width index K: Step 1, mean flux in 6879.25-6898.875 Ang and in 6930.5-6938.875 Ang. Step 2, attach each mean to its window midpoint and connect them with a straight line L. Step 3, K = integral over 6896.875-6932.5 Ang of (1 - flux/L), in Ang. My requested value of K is -1.0 Ang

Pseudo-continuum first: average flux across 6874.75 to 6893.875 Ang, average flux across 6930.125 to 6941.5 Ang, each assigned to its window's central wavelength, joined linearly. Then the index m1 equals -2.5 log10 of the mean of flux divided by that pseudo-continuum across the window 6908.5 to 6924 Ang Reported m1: -0.03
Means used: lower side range 3.52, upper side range 3.34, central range 3.51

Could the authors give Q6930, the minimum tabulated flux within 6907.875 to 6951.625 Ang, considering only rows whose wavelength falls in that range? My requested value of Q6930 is 3.323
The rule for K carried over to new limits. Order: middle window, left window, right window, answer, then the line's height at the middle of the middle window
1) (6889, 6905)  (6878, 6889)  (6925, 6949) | -0.31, 3.48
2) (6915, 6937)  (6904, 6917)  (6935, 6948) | 0.43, 3.47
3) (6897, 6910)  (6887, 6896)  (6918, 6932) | -0.55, 3.46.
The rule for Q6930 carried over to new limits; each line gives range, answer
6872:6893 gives 3.482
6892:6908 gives 3.48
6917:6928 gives 3.385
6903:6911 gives 3.581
